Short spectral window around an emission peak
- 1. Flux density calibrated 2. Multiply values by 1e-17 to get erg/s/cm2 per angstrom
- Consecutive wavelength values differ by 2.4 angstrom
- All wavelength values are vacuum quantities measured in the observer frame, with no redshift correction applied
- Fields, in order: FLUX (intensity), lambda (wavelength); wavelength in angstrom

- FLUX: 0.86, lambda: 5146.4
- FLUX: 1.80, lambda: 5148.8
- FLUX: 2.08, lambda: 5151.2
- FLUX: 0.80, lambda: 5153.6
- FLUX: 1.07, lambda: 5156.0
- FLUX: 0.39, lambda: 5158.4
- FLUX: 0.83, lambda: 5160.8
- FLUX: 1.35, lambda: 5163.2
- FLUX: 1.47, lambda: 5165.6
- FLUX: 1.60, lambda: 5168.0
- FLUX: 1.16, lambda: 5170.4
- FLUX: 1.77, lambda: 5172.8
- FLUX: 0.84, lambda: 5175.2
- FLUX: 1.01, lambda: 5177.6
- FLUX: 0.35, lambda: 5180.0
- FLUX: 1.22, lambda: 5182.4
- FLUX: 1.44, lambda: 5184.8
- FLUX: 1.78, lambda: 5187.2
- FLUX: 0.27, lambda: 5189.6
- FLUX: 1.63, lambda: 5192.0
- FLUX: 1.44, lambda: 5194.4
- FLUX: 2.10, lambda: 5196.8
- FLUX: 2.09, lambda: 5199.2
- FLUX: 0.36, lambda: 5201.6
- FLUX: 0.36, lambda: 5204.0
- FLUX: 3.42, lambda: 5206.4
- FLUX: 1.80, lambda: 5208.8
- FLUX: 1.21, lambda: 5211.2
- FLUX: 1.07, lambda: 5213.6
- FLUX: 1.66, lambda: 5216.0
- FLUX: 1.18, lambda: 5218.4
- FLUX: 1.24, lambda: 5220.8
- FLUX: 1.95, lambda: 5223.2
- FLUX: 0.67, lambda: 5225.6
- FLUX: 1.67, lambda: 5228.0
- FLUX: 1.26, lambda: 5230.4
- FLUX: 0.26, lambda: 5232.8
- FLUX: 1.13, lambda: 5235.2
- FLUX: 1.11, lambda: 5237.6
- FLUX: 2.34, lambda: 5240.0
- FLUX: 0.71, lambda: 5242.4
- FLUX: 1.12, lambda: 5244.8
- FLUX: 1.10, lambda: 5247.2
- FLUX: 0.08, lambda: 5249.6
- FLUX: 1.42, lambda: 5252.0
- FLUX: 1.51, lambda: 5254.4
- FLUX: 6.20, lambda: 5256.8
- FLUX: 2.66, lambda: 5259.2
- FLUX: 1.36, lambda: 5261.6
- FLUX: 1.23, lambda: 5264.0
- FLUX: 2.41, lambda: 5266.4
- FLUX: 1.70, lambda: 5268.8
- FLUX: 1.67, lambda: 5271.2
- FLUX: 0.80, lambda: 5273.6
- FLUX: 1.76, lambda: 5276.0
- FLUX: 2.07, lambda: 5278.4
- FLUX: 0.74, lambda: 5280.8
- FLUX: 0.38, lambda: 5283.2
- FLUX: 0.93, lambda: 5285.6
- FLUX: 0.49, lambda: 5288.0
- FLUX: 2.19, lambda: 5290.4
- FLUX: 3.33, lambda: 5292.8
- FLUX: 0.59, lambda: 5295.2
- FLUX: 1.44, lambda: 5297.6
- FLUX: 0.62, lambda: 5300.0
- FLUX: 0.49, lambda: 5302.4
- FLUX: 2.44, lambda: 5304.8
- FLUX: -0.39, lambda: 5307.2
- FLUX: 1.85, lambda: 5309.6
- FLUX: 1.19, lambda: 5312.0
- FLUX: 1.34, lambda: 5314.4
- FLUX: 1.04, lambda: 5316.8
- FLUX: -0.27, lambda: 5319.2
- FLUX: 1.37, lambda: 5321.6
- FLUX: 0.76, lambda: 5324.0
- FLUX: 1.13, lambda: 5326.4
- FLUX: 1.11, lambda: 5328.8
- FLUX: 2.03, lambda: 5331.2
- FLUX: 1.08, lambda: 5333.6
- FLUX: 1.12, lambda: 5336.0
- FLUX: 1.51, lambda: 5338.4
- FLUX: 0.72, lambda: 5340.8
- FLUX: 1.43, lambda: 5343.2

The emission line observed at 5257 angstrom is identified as [O III] 5007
